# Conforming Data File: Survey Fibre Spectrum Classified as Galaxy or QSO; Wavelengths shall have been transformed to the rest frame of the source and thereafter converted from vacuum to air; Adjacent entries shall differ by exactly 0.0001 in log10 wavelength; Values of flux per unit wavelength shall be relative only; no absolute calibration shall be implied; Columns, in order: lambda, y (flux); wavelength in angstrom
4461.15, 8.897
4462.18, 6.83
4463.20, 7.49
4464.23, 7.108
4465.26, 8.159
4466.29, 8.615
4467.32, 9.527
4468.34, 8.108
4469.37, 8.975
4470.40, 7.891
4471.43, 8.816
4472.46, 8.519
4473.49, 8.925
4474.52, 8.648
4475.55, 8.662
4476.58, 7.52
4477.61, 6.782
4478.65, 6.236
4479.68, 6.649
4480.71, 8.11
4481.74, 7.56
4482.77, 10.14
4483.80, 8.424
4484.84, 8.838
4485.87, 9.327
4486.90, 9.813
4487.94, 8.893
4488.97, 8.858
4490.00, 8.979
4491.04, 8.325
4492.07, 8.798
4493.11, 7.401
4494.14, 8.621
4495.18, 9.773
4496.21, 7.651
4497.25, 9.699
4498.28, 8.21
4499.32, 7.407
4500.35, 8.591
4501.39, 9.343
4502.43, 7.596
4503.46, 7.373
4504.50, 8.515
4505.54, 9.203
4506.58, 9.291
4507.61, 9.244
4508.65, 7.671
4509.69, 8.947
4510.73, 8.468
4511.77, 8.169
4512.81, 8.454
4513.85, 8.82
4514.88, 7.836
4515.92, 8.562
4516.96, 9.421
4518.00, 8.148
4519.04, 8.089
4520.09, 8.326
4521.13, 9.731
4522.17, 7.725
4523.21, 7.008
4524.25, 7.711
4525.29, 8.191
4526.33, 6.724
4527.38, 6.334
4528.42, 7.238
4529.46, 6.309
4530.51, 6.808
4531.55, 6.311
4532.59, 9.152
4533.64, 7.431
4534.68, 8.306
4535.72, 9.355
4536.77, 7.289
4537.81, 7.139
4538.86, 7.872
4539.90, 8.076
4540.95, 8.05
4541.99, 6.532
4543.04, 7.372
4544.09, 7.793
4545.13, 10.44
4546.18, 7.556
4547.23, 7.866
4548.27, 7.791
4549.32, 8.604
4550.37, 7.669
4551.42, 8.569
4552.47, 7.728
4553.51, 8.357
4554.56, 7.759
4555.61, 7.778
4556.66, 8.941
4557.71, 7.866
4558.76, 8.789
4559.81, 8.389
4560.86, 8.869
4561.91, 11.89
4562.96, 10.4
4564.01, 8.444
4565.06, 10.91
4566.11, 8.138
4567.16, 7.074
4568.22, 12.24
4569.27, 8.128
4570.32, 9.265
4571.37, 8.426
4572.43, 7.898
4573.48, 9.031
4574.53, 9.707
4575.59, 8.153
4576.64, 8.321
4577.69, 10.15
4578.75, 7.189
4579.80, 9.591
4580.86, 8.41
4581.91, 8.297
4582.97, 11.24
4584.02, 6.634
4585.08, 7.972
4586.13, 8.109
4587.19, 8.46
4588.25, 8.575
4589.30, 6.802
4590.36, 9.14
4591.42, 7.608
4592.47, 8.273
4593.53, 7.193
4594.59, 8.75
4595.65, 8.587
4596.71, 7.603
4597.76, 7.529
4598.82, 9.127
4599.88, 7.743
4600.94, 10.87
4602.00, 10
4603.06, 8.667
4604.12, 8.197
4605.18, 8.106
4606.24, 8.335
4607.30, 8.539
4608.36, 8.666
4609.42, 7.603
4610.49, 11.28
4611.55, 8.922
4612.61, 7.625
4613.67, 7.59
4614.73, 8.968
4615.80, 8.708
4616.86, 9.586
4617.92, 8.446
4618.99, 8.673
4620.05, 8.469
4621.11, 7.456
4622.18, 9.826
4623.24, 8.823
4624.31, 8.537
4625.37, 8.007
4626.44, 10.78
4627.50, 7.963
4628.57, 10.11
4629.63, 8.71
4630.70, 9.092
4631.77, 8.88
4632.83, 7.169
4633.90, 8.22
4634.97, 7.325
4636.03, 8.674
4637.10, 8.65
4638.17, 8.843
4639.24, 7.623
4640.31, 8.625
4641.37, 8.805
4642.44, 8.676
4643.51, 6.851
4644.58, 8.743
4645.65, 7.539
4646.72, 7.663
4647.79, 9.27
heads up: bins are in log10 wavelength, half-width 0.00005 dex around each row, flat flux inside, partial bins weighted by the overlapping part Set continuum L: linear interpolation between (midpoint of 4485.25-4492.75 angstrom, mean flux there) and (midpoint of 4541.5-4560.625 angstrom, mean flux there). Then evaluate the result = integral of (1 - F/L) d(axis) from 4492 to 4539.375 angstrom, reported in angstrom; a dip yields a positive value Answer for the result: 2.60 angstrom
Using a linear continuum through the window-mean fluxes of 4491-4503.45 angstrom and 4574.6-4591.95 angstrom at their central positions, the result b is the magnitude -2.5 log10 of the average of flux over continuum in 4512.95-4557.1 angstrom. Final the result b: 0.07 mag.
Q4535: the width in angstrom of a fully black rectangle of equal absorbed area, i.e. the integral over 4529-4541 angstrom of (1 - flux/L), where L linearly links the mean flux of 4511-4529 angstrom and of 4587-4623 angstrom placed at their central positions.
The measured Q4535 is 0.67 angstrom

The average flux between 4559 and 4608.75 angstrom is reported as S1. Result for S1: 8.72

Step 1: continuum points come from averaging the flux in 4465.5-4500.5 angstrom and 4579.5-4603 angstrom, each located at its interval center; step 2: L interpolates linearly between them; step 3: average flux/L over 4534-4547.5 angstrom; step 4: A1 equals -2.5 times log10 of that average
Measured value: 0.06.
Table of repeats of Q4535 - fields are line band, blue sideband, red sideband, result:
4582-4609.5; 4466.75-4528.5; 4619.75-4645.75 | 0.2 angstrom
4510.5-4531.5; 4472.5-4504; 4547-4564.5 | 1.5 angstrom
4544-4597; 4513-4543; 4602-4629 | -2.2 angstrom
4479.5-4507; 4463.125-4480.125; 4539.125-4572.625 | -1.4 angstrom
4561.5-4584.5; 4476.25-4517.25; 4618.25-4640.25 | -1.4 angstrom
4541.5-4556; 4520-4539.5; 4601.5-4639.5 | -0.3 angstrom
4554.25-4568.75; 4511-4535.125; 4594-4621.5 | -1.6 angstrom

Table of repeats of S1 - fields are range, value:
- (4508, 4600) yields 8.29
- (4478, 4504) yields 8.42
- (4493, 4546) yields 8.11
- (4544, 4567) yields 8.66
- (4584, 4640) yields 8.51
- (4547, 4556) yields 8.03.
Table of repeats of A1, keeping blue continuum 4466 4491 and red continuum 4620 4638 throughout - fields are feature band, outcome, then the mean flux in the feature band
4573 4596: 0.02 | 8.46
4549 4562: 0.01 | 8.44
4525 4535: 0.18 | 7.24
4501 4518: -0.01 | 8.54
